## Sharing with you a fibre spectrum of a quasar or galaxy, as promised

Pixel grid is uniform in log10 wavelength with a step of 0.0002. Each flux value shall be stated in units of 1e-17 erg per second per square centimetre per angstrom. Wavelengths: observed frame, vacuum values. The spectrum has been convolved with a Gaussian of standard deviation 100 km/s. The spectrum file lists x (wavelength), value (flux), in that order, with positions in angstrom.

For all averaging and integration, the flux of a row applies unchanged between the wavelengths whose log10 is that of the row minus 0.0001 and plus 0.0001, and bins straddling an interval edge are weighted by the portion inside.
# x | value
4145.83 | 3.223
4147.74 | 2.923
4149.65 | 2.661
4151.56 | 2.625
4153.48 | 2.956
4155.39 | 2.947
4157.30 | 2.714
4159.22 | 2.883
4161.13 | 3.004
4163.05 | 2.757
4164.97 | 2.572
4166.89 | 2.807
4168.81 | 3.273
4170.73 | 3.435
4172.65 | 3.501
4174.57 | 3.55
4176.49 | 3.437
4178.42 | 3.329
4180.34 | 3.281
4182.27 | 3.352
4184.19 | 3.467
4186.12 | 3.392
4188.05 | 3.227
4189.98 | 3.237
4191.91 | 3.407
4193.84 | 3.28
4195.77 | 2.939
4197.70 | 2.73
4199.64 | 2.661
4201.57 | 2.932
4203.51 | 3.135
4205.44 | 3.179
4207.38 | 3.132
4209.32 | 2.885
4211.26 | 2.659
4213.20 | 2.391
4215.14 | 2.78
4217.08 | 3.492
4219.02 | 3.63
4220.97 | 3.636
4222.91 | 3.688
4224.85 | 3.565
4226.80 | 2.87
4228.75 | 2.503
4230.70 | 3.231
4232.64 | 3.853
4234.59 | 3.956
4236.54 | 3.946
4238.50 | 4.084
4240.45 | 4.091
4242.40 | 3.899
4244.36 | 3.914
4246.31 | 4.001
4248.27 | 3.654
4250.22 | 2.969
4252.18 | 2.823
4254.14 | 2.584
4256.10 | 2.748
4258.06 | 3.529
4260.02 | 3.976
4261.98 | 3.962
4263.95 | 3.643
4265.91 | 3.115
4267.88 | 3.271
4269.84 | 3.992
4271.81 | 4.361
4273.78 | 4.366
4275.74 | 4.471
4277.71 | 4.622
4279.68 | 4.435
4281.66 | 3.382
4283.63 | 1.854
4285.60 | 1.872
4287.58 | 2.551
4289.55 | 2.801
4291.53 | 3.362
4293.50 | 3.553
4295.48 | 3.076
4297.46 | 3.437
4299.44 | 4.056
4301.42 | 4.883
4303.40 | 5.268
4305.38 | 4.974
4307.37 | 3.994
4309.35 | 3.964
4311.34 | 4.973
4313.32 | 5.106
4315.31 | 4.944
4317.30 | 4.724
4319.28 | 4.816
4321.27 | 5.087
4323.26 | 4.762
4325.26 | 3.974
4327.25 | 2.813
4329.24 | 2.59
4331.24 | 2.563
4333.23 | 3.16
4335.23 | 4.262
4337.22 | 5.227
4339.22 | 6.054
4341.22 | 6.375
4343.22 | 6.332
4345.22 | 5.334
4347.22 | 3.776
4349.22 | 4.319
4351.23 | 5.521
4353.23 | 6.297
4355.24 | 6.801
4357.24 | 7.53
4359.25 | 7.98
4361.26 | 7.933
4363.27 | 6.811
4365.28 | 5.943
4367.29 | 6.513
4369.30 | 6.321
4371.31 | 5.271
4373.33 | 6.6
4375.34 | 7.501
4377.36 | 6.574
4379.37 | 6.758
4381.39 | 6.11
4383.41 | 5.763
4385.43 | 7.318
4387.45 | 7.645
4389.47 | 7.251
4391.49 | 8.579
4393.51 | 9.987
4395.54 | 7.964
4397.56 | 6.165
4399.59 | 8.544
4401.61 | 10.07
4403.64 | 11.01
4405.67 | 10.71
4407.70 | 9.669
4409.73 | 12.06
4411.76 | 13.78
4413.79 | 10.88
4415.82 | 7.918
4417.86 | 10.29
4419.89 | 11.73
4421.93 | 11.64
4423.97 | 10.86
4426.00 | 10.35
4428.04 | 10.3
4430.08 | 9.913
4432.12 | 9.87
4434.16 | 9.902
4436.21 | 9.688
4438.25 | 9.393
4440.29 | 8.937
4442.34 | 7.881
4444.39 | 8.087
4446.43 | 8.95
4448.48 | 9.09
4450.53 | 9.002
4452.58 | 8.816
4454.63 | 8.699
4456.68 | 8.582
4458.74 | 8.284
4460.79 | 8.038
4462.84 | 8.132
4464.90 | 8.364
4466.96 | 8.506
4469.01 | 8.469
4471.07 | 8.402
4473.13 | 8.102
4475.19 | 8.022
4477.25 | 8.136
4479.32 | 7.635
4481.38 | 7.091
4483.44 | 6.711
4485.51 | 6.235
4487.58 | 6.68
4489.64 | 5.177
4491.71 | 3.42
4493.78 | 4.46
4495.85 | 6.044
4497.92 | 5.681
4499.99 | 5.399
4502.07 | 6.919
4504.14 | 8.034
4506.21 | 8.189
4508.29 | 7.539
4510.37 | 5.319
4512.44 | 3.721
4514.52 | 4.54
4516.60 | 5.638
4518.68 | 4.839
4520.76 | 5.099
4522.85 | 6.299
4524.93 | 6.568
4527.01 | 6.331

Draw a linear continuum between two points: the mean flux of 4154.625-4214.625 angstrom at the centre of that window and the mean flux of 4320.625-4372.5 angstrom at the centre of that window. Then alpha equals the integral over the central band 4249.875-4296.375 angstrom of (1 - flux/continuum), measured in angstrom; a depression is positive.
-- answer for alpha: 10.0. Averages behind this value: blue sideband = 3.08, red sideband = 5.38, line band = 3.39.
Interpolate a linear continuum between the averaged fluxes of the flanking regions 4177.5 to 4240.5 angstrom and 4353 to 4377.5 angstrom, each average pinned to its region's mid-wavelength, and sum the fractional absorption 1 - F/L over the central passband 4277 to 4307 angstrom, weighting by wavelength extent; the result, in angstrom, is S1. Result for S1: 9.0 angstrom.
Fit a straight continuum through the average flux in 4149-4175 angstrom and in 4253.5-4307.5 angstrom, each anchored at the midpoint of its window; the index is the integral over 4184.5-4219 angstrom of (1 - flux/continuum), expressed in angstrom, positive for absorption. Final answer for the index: 1.5 angstrom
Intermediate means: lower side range 2.97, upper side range 3.65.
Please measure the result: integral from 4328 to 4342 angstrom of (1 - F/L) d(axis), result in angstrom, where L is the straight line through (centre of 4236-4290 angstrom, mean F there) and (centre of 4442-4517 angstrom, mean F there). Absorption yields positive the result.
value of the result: 1.5 angstrom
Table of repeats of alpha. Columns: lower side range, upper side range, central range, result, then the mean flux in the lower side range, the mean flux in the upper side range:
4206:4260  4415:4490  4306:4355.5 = 9.24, 3.36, 8.73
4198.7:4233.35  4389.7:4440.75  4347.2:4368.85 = 4.31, 3.12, 9.98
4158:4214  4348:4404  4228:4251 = 2.93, 3.1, 7.13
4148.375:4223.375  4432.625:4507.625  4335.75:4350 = 0.79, 3.1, 7.71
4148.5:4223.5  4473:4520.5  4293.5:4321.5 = -1.05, 3.1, 6.18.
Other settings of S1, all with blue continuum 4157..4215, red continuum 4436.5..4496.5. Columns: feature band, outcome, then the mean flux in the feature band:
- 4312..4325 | 1.0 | 4.86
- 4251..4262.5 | 2.8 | 3.24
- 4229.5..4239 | 0.3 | 3.77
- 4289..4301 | 3.5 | 3.47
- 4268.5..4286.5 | 3.4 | 3.71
